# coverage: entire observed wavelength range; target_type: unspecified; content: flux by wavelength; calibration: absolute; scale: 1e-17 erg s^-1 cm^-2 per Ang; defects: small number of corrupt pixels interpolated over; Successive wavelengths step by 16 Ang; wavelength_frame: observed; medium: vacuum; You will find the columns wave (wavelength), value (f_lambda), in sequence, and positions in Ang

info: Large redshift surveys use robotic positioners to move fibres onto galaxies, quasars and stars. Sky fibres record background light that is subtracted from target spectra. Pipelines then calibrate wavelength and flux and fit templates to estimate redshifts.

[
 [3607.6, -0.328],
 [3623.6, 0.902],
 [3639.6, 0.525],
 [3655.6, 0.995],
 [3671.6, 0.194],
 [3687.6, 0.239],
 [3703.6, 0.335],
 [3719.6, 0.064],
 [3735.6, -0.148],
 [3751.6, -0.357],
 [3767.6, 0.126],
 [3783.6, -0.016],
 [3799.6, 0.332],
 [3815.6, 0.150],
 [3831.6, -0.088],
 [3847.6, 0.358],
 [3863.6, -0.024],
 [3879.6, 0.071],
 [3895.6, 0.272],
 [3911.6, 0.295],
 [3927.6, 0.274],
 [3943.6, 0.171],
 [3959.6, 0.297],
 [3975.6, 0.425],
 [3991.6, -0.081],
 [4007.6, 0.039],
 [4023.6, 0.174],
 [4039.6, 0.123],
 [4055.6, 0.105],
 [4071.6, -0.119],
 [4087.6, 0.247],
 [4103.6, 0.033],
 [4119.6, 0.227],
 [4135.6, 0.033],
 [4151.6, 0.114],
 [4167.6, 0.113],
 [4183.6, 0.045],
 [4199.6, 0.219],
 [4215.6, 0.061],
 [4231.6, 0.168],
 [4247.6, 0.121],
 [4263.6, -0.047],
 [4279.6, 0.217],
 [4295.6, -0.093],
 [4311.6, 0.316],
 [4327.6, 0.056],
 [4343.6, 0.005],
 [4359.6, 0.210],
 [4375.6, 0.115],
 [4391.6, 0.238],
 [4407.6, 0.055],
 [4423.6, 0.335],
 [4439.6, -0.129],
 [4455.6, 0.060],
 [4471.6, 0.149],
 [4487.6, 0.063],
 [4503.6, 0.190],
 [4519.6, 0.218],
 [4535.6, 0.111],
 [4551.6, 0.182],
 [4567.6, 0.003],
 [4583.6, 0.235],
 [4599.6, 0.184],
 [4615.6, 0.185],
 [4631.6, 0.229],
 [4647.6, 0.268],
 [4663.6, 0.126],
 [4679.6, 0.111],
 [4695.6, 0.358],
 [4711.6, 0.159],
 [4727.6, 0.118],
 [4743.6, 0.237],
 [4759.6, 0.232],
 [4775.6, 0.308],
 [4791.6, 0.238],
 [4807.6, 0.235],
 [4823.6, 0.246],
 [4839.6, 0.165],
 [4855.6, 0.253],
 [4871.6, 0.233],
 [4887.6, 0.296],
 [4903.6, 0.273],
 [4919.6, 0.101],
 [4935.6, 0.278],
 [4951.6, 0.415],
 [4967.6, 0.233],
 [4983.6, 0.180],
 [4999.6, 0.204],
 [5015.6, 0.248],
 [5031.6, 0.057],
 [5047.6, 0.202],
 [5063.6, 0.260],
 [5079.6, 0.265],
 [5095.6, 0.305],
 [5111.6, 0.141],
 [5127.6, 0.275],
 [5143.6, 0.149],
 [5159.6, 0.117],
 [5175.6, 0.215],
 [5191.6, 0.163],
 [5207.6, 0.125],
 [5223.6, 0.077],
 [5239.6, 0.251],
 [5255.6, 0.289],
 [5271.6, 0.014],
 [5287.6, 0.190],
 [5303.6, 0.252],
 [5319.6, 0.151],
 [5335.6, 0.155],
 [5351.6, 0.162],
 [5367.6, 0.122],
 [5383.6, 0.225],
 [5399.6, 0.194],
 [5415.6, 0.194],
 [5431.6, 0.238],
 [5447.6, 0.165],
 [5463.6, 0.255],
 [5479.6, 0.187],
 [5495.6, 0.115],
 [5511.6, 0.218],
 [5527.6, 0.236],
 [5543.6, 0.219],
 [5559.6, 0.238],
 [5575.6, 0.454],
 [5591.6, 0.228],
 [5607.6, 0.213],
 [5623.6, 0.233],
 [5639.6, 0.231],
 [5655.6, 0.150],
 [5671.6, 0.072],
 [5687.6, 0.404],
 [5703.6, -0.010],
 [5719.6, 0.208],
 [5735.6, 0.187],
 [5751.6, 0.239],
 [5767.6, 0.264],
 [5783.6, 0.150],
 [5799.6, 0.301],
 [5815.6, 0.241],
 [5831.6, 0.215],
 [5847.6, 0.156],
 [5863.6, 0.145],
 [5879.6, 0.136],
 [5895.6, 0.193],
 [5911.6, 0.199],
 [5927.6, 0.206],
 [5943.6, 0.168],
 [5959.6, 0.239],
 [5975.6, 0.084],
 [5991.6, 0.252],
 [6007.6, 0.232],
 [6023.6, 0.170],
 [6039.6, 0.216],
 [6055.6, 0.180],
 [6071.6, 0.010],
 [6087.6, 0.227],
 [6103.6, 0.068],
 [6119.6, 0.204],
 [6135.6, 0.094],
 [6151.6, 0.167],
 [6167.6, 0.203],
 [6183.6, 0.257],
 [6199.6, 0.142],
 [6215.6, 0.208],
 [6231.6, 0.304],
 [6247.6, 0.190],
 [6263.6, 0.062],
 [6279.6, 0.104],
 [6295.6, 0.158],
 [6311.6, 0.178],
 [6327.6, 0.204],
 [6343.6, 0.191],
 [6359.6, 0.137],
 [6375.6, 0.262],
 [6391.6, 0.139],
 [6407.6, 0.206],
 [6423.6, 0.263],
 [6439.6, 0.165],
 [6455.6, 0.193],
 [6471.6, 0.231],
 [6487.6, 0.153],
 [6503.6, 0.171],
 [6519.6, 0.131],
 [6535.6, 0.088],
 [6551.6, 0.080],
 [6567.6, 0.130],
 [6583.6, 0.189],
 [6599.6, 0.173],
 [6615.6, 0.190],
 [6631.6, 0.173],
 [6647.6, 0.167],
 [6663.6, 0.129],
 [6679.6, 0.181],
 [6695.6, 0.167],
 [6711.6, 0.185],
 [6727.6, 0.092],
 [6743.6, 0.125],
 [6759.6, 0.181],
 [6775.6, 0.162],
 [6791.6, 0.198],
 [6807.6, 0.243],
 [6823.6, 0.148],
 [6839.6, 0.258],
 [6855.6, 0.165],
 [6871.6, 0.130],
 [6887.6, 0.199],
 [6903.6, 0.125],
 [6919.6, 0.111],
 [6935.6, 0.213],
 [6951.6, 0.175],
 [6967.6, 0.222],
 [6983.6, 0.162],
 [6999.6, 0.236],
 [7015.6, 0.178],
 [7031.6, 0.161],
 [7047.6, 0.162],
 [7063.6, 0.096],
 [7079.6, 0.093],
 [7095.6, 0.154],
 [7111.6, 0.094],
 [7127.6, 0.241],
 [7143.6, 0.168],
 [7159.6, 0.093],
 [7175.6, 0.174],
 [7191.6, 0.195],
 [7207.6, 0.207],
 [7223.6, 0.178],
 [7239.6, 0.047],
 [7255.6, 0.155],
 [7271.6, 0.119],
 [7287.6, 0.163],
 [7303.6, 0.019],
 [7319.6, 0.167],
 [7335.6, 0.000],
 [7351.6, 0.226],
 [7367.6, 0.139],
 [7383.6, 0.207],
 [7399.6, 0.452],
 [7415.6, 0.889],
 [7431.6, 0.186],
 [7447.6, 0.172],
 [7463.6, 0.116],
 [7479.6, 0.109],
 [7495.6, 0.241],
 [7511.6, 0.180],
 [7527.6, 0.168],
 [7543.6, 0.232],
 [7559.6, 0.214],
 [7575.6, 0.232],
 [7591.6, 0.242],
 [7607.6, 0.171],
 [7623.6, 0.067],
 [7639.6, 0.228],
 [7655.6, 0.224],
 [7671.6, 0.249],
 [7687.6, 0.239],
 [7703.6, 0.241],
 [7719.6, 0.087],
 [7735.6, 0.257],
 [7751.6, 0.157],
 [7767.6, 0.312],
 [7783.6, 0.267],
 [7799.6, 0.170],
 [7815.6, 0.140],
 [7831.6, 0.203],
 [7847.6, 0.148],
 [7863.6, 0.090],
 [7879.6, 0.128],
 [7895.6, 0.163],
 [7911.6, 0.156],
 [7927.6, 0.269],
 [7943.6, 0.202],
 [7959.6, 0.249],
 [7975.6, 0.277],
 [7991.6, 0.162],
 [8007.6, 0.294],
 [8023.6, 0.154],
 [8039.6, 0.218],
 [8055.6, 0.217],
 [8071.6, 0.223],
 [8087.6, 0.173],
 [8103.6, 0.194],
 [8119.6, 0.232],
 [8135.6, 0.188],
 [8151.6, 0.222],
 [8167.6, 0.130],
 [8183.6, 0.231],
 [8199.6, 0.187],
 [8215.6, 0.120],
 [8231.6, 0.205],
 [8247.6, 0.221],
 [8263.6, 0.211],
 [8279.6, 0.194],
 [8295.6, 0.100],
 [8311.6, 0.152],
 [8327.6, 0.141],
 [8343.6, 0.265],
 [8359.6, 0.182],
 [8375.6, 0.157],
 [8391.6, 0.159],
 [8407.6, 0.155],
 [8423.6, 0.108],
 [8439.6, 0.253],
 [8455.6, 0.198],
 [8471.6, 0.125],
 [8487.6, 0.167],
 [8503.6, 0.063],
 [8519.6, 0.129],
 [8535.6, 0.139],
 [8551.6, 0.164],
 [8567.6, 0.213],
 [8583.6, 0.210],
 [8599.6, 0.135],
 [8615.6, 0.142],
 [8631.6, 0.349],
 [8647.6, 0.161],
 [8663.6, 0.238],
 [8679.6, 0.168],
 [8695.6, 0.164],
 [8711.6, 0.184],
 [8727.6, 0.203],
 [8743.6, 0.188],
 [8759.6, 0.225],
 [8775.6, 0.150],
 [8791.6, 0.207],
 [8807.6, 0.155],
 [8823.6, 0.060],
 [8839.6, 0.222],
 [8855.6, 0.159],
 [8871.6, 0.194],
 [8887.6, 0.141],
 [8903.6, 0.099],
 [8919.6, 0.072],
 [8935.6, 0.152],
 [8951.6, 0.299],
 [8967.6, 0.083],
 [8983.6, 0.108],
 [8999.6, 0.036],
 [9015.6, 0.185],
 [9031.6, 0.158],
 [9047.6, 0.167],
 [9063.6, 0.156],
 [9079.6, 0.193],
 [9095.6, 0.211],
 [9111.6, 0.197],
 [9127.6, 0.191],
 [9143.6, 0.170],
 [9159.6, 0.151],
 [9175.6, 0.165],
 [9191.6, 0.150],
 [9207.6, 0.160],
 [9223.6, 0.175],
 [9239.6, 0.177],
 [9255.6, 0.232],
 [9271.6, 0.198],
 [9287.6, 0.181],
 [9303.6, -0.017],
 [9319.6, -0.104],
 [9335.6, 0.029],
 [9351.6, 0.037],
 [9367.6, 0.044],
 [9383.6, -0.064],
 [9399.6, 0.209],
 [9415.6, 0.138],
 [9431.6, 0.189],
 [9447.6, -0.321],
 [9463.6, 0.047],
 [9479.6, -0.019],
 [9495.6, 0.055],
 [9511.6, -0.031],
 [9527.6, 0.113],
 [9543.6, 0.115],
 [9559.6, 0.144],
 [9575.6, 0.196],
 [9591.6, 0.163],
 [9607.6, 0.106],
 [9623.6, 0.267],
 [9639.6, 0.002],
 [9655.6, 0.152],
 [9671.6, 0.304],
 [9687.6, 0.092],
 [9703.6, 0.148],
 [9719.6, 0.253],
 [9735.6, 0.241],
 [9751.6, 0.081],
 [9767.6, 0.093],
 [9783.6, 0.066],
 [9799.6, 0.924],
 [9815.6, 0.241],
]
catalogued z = 0.988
